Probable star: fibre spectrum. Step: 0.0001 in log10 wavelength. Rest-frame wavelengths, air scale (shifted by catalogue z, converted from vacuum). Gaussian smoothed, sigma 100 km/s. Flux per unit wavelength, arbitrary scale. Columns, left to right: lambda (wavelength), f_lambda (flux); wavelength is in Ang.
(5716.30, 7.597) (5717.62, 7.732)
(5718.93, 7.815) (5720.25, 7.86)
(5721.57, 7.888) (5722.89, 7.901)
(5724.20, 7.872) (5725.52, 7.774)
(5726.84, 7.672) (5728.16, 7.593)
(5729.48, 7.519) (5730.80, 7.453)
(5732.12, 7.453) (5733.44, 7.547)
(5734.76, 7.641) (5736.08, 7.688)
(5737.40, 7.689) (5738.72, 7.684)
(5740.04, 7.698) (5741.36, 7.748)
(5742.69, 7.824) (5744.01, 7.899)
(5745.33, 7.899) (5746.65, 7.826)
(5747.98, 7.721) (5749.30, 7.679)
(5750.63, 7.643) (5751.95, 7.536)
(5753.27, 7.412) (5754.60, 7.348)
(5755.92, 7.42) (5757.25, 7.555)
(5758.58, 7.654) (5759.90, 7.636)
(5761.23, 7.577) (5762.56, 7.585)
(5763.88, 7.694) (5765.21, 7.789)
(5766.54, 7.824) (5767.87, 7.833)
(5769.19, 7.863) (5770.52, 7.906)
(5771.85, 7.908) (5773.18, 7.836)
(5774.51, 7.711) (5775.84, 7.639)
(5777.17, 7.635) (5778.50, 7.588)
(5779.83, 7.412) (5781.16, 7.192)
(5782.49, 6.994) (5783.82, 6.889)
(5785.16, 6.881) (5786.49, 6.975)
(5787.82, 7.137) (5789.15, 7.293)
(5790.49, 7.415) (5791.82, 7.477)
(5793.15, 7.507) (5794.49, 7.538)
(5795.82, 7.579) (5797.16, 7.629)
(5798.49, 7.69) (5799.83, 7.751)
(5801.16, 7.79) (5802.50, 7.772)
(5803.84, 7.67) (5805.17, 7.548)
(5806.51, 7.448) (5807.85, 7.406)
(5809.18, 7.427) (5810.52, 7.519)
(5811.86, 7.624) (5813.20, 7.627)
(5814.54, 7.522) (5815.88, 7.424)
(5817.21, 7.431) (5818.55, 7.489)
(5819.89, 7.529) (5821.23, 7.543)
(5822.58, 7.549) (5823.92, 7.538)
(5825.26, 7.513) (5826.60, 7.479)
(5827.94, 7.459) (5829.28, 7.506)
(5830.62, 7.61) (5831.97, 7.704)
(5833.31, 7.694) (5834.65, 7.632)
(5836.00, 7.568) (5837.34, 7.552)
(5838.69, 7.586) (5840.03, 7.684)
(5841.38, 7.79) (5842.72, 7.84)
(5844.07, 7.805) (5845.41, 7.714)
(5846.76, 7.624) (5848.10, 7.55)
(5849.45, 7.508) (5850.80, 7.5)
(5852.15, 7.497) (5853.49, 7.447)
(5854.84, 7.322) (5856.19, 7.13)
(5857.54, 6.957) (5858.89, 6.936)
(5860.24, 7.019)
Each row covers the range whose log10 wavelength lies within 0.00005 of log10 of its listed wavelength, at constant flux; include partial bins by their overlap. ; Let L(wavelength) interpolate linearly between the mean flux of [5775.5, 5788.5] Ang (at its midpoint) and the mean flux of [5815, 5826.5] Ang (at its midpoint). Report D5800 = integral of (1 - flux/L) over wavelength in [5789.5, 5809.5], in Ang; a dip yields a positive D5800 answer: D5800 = -0.6 Ang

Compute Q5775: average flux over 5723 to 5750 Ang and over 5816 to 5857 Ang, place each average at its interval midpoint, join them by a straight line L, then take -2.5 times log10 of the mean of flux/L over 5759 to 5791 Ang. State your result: 0.02 mag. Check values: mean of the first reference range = 7.7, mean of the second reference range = 7.56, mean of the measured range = 7.51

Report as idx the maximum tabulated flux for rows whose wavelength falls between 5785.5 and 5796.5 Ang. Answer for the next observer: 7.579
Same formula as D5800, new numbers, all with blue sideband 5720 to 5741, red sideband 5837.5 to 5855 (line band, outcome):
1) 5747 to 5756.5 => 0.2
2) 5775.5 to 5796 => 0.9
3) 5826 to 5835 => 0.0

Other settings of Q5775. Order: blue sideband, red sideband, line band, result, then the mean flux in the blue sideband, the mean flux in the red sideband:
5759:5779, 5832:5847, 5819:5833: 0.02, 7.74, 7.68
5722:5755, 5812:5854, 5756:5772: -0.01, 7.67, 7.58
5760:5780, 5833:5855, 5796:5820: 0.01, 7.72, 7.61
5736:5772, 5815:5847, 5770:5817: 0.02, 7.7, 7.59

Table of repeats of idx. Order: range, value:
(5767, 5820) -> 7.908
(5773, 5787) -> 7.836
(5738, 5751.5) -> 7.899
